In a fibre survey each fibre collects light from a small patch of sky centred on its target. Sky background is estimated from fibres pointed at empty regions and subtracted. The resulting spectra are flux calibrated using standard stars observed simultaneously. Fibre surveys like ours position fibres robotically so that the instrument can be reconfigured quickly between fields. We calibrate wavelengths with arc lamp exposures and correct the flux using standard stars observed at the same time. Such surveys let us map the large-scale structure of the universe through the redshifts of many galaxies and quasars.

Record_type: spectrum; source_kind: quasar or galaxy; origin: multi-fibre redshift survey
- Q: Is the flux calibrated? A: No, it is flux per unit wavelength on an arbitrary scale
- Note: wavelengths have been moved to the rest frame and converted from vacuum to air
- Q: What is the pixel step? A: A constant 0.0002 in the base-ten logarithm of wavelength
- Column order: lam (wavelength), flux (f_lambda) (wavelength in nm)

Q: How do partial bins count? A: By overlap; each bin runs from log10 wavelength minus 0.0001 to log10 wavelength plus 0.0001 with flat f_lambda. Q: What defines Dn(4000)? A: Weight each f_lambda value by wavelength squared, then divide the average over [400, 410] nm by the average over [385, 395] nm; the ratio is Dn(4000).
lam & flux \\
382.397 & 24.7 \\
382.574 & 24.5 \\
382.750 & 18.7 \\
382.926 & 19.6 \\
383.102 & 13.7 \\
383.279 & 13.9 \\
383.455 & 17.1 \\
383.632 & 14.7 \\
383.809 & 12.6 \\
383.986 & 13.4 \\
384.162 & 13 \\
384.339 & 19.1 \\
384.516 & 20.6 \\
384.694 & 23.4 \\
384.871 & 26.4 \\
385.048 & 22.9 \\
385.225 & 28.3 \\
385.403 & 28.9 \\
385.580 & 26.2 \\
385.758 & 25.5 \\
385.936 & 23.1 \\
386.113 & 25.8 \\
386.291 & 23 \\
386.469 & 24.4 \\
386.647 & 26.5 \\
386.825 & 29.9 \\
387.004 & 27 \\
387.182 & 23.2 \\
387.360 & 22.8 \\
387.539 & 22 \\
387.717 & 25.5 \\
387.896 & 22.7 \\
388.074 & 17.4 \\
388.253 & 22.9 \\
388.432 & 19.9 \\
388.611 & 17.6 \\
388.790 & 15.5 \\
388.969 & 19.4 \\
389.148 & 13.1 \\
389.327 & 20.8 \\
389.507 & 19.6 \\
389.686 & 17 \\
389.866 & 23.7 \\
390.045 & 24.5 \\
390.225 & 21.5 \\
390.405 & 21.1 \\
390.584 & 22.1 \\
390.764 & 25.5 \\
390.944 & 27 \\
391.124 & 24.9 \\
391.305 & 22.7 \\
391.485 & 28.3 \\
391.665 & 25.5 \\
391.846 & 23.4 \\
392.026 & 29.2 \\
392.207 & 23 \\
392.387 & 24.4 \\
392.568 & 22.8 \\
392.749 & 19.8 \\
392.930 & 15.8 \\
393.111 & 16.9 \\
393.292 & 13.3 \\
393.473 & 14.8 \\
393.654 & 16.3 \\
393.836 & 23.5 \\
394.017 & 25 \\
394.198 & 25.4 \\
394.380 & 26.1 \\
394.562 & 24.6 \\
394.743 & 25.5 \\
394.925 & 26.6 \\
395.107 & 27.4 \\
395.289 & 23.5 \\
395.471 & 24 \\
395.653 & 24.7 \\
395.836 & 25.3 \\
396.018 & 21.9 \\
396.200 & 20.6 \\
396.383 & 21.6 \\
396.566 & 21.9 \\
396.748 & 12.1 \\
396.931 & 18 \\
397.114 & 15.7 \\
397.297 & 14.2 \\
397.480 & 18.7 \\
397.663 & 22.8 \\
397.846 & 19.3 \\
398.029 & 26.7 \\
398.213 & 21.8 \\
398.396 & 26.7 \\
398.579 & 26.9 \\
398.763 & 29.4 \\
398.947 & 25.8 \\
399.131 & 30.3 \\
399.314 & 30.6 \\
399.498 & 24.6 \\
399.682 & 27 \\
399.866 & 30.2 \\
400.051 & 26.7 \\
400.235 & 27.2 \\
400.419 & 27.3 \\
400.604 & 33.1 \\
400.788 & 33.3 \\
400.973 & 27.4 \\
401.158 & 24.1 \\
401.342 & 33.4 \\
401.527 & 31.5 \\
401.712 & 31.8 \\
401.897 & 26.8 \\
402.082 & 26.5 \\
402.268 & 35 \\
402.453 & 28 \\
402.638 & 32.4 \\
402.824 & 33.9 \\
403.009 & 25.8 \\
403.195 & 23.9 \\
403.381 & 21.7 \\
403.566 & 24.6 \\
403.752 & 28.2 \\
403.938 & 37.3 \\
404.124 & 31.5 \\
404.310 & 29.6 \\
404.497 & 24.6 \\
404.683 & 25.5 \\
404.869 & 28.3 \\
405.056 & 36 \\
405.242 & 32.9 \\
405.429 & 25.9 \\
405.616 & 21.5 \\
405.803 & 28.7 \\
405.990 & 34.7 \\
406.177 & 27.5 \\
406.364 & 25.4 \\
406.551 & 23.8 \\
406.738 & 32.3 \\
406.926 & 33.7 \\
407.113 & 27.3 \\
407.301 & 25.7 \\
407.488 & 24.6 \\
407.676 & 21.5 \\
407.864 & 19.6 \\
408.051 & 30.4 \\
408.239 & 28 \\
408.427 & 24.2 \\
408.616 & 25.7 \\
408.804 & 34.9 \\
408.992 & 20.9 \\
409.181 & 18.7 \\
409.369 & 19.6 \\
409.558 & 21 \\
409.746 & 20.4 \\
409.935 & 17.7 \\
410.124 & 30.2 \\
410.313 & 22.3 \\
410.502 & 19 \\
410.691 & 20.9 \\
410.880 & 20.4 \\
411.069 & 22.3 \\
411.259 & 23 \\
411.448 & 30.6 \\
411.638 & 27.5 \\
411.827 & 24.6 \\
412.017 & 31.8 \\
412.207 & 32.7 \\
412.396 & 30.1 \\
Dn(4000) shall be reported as 1.30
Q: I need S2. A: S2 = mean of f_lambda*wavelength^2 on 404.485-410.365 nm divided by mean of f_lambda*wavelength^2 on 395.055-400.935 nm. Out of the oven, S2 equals 1.12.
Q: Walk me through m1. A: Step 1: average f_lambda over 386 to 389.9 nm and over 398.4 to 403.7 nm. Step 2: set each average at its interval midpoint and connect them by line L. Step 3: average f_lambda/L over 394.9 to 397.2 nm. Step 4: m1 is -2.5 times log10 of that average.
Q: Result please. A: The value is 0.19 mag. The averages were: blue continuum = 21.8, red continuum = 28.5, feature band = 21.7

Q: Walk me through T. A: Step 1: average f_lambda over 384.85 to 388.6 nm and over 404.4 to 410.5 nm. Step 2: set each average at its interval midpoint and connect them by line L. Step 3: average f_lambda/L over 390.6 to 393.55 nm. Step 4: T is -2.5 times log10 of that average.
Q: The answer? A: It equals 0.11 mag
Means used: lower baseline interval 24.3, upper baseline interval 25.9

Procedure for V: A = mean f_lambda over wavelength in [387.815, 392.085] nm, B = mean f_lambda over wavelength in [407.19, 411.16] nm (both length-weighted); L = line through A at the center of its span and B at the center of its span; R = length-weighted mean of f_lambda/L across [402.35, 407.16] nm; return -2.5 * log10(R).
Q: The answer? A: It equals -0.243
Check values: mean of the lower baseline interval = 21.8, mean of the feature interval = 28.7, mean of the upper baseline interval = 23.3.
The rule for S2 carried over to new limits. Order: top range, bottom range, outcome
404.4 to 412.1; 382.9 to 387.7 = 1.32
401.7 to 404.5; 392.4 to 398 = 1.43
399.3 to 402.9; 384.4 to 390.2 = 1.39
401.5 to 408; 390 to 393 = 1.27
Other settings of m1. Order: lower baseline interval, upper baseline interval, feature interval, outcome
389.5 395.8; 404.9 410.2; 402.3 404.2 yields -0.15 mag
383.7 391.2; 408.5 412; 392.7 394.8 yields 0.10 mag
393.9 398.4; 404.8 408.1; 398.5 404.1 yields -0.16 mag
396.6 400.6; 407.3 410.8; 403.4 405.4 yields -0.24 mag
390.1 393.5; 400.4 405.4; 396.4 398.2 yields 0.33 mag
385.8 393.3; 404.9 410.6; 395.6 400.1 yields 0.03 mag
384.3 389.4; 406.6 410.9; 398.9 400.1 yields -0.18 mag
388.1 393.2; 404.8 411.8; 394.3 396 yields -0.11 mag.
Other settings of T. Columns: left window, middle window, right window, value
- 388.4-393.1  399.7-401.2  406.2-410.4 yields -0.22 mag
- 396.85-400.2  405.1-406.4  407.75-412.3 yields -0.17 mag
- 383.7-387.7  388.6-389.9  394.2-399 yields 0.26 mag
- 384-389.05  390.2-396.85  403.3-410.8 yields 0.06 mag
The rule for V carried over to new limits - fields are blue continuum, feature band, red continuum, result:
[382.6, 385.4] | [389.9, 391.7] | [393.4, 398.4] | -0.176 mag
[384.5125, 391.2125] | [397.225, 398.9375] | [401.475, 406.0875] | 0.161 mag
